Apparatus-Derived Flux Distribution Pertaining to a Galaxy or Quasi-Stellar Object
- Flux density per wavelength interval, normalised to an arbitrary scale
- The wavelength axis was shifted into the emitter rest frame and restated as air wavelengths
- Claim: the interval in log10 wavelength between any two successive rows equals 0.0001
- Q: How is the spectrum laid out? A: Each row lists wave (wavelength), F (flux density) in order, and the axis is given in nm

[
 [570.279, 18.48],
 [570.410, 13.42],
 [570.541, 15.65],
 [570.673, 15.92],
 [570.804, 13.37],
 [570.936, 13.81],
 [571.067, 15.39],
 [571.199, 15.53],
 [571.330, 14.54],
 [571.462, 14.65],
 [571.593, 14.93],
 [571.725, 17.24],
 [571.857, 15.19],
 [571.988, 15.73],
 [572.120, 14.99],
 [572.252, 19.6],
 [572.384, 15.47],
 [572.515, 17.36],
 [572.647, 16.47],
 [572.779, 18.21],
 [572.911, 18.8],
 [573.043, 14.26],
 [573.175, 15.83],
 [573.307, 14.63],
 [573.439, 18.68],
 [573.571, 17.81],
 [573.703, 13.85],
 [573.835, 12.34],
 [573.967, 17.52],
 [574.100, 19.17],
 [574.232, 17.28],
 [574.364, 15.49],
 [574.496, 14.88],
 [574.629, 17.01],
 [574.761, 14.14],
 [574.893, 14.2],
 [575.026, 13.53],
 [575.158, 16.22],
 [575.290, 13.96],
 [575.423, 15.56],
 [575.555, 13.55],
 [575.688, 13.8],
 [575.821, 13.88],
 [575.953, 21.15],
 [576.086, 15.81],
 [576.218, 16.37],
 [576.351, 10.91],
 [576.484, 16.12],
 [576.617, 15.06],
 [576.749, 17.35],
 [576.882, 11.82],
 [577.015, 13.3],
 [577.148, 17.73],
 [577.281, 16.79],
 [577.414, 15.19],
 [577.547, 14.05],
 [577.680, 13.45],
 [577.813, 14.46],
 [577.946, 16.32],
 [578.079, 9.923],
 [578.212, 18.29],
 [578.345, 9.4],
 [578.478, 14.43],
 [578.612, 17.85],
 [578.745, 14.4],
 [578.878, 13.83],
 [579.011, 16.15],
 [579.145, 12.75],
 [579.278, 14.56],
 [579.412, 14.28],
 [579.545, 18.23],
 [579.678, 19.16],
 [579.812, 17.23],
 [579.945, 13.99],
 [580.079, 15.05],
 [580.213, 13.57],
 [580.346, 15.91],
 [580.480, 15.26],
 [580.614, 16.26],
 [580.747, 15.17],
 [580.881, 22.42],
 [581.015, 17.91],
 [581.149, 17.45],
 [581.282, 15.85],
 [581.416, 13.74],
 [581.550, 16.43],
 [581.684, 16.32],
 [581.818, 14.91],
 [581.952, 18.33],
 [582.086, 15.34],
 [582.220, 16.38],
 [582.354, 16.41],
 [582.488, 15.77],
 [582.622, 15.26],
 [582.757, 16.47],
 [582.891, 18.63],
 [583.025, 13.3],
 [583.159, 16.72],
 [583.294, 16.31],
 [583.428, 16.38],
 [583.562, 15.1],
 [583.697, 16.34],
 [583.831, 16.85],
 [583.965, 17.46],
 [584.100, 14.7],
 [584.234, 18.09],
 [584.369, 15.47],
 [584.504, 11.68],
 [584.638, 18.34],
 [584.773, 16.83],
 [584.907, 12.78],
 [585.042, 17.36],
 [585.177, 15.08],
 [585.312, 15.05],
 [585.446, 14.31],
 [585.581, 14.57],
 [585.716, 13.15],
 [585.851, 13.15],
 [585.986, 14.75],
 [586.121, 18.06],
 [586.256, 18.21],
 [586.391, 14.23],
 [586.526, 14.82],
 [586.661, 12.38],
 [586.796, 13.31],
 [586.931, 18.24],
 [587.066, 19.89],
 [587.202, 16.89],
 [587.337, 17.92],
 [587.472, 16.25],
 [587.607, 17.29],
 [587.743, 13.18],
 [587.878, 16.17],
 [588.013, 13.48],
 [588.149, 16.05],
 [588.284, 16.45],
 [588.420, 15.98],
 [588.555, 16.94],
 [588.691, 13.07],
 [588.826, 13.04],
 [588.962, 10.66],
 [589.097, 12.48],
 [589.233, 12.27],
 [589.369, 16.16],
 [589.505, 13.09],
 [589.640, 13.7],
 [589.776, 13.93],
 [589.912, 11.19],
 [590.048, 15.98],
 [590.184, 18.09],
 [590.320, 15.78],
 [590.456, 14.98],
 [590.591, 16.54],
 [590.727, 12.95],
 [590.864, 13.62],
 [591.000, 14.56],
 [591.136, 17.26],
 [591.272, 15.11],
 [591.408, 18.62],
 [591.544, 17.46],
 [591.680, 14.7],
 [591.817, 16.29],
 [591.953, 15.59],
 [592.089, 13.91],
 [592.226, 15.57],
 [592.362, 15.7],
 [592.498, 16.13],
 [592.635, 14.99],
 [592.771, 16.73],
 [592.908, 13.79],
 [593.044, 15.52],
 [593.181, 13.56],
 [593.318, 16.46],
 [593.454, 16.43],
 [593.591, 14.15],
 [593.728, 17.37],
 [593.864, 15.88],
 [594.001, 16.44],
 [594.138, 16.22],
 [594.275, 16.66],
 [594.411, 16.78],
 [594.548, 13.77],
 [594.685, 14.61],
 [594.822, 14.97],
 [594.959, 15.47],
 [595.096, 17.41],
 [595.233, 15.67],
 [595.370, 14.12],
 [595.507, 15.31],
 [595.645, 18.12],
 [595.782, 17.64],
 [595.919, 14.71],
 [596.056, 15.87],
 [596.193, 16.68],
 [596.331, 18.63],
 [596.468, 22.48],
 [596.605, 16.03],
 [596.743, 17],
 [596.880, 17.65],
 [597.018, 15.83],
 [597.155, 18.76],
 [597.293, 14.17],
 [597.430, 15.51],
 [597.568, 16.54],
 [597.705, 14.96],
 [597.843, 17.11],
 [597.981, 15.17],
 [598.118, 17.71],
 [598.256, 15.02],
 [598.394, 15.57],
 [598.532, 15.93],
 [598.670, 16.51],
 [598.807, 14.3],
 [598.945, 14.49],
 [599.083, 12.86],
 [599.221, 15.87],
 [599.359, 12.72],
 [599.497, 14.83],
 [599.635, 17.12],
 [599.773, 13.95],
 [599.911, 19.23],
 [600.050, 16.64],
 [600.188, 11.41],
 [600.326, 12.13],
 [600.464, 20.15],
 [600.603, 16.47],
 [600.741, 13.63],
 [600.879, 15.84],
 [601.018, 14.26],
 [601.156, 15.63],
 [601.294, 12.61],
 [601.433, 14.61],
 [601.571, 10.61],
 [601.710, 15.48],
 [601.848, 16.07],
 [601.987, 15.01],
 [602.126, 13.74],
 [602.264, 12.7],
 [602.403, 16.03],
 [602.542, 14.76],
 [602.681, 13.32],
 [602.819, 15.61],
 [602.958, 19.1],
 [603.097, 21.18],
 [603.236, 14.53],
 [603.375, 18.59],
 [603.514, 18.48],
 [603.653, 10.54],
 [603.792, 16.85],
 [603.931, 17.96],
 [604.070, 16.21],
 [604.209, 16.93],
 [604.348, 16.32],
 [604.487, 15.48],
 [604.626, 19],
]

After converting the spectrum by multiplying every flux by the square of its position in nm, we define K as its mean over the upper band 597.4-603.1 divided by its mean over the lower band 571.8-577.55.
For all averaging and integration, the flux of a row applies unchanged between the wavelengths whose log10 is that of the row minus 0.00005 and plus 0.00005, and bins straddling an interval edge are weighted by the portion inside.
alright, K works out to 1.06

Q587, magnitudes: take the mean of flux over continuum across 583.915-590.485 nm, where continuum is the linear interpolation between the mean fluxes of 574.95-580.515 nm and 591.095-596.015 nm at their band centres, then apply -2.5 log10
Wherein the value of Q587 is 0.02 mag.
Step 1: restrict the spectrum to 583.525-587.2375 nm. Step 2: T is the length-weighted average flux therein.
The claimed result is 15.6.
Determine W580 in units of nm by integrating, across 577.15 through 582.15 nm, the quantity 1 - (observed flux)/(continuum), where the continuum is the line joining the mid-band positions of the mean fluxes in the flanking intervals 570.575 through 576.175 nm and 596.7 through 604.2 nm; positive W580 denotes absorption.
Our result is 0.05 nm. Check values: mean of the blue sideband 15.8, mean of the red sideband 15.5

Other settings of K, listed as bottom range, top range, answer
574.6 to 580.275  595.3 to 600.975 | 1.14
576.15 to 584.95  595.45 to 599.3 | 1.11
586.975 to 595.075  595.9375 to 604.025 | 1.06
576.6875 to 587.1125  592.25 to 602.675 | 1.05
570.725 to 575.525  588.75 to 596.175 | 1.04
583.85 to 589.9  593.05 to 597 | 1.11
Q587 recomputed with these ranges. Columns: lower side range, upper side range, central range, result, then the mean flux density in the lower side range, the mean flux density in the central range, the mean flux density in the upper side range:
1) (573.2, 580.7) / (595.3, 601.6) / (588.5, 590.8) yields 0.10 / 15.3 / 14.1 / 15.7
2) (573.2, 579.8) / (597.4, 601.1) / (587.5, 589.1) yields 0.05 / 15.3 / 14.7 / 15.4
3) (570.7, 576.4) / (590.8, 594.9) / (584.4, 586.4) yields 0.03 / 15.7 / 15.2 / 15.6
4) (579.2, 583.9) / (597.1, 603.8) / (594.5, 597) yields -0.06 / 16.2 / 16.5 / 15.4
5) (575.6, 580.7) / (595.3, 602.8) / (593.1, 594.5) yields -0.04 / 15.1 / 16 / 15.5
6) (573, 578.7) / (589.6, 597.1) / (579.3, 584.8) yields -0.05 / 15.2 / 16.2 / 15.8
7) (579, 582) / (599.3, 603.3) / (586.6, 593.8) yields 0.03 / 16.1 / 15.2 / 15.2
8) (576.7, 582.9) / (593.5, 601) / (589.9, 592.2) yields 0.02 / 15.6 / 15.6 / 15.9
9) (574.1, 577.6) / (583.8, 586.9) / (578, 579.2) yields 0.08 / 15.3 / 14.1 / 15.3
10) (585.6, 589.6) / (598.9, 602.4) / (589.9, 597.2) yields -0.07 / 15.1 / 16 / 14.7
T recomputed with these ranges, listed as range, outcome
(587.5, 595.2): 15.2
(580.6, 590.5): 15.6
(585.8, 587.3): 15.9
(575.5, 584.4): 15.6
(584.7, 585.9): 14.7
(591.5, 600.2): 15.9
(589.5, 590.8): 14.7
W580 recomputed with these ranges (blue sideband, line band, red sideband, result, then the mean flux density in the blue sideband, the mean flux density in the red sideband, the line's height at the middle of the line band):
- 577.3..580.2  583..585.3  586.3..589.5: -0.13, 14.9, 15.1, 15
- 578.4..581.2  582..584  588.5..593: -0.07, 16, 14.9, 15.6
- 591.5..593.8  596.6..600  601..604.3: -0.06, 15.5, 15.5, 15.5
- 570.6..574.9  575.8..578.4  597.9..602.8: 0.14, 15.9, 14.9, 15.8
